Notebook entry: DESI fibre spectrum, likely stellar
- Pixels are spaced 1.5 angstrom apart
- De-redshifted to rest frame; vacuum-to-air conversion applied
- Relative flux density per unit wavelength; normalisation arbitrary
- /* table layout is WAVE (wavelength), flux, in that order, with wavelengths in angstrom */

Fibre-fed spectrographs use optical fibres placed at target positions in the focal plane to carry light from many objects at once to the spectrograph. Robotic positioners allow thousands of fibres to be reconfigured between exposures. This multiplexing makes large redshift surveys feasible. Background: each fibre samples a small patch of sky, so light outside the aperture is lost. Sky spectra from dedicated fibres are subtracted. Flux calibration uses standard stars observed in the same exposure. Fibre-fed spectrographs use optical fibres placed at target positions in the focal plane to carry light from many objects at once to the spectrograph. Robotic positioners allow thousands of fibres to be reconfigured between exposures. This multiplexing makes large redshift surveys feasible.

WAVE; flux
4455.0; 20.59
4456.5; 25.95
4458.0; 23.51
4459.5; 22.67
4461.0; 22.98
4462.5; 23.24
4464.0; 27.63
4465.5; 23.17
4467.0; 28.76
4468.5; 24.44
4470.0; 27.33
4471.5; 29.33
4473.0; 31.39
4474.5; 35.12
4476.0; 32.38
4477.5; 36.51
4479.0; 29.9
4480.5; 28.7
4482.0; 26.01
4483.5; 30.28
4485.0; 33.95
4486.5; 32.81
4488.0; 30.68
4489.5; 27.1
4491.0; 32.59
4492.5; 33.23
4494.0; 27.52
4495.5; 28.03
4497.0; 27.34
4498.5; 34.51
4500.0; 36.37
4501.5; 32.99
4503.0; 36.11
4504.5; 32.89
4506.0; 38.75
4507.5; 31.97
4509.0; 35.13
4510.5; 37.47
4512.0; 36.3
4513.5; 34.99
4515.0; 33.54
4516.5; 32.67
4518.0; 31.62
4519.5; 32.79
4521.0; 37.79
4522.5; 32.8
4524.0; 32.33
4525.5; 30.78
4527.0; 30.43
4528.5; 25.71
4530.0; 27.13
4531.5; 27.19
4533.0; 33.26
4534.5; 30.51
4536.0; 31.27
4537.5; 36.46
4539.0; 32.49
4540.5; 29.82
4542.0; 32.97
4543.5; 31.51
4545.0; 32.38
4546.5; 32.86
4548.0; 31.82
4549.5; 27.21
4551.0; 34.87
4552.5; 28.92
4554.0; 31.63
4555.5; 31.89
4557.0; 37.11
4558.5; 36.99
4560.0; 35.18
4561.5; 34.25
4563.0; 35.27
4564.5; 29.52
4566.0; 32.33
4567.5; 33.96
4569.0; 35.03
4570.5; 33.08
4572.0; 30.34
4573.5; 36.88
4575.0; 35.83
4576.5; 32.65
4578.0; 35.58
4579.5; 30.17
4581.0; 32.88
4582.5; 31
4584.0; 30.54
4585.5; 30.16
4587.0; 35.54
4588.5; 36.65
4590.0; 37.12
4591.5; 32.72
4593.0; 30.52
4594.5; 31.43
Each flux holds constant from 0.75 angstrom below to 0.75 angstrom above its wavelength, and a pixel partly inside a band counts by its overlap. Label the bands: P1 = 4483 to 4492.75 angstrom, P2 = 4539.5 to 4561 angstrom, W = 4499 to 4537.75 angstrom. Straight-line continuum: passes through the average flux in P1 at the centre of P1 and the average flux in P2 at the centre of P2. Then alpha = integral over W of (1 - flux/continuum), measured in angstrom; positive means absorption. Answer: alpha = -1.3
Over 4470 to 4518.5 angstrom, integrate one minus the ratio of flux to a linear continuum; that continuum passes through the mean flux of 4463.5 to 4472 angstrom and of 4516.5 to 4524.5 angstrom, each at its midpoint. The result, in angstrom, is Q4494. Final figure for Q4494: -3.8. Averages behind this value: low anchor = 26.7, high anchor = 33.4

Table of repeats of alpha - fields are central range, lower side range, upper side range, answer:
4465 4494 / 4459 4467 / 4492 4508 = -2.18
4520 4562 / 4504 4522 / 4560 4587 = 2.30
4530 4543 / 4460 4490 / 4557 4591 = 0.20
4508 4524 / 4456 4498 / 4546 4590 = -1.96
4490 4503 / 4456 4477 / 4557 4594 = -1.28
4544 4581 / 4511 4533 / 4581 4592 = -0.32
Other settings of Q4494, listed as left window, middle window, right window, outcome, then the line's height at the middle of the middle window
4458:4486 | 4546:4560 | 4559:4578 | 0.10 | 32.9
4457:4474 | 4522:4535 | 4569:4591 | 0.07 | 30.1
